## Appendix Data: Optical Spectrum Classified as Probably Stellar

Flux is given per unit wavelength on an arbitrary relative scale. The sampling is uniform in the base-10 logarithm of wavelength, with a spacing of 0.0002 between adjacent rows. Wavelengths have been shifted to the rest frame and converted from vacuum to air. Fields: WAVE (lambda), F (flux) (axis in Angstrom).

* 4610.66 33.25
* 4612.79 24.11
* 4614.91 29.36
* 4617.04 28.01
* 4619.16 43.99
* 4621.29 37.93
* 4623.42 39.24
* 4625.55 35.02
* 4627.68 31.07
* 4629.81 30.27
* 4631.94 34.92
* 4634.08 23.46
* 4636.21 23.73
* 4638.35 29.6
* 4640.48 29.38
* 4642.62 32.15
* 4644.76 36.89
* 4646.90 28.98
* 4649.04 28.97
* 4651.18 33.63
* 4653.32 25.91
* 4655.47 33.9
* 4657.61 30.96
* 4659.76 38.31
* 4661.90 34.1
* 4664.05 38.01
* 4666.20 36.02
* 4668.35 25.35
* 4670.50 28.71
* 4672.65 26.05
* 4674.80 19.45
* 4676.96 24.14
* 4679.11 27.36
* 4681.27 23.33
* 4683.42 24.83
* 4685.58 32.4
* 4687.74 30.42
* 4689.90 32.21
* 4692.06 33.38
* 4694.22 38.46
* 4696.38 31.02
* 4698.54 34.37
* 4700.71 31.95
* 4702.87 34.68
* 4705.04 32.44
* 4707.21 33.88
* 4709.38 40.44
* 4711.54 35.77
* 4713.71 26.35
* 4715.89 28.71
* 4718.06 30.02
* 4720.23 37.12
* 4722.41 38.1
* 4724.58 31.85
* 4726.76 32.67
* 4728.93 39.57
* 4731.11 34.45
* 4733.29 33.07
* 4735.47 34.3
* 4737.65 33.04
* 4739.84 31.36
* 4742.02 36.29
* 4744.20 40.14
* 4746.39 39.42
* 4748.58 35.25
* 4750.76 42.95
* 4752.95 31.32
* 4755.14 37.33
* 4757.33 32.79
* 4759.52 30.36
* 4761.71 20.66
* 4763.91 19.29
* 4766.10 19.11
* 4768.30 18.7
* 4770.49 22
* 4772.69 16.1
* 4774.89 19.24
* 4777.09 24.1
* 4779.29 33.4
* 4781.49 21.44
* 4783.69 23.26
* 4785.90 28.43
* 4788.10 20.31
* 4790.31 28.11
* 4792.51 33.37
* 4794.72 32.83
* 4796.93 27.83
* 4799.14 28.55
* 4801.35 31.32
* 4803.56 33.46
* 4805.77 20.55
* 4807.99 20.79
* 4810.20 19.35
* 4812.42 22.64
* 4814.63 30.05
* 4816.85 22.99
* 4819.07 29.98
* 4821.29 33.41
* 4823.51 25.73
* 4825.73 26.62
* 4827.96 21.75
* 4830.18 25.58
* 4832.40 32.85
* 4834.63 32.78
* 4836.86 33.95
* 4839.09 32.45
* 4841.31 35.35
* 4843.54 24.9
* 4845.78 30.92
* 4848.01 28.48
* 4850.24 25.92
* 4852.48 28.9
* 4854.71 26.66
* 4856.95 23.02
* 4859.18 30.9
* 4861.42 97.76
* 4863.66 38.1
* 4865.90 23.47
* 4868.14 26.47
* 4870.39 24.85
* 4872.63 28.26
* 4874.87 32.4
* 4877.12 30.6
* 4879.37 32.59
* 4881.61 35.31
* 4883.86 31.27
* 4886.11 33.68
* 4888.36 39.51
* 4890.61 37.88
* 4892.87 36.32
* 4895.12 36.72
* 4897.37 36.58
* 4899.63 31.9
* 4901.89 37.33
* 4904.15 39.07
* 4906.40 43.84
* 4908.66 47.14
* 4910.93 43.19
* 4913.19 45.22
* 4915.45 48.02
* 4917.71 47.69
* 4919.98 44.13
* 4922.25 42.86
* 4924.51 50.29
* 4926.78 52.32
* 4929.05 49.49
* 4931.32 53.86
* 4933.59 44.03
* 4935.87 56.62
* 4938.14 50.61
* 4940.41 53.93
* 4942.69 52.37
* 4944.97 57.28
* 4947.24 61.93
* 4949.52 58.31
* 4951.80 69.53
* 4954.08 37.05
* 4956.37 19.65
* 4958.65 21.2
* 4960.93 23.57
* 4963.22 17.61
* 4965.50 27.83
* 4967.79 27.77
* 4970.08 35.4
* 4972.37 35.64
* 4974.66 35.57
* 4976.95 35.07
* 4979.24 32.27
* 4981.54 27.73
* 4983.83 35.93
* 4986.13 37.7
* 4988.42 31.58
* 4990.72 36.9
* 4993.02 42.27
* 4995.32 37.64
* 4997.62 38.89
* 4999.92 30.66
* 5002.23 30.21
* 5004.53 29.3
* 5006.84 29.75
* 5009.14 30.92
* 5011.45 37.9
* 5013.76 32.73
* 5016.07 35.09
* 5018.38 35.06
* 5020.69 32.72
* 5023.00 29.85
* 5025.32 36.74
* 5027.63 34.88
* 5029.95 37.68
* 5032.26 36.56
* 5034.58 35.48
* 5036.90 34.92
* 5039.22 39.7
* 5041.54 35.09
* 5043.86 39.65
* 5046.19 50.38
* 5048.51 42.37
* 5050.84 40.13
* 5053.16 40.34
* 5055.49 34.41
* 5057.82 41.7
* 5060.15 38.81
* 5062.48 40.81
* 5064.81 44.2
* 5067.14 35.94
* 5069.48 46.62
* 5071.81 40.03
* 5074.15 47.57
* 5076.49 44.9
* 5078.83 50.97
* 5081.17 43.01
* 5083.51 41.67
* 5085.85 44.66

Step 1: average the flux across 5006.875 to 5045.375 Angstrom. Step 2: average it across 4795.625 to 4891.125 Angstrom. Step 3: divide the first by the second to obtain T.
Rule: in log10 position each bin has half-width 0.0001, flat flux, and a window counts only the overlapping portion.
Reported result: 1.15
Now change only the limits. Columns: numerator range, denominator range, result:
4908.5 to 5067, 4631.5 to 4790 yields 1.30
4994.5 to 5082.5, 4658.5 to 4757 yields 1.16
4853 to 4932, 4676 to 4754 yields 1.18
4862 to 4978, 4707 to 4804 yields 1.32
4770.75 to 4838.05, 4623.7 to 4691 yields 0.89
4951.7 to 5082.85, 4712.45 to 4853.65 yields 1.24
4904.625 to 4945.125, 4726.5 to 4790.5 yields 1.67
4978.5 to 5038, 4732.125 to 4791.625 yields 1.20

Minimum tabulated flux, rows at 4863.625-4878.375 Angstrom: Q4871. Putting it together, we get 23.47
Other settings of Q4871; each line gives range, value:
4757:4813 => 16.1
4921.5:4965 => 17.61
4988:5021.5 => 29.3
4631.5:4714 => 19.45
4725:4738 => 32.67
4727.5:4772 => 18.7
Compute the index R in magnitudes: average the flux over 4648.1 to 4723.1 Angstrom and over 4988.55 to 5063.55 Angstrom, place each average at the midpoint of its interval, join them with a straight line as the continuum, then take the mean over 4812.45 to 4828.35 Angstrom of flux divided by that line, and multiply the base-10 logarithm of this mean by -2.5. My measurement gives 0.23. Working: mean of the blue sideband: 31.4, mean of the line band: 27.2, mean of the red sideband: 36.5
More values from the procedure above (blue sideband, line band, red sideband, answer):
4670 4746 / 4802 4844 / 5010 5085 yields 0.241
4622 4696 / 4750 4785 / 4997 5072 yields 0.257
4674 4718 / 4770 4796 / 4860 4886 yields 0.306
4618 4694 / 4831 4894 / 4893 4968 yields 0.206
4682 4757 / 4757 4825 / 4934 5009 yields 0.353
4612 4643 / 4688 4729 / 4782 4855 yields -0.125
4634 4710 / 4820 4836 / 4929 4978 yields 0.282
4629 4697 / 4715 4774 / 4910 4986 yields 0.074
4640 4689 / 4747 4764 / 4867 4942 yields 0.061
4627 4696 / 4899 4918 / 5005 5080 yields -0.197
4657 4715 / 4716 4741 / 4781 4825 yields -0.147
